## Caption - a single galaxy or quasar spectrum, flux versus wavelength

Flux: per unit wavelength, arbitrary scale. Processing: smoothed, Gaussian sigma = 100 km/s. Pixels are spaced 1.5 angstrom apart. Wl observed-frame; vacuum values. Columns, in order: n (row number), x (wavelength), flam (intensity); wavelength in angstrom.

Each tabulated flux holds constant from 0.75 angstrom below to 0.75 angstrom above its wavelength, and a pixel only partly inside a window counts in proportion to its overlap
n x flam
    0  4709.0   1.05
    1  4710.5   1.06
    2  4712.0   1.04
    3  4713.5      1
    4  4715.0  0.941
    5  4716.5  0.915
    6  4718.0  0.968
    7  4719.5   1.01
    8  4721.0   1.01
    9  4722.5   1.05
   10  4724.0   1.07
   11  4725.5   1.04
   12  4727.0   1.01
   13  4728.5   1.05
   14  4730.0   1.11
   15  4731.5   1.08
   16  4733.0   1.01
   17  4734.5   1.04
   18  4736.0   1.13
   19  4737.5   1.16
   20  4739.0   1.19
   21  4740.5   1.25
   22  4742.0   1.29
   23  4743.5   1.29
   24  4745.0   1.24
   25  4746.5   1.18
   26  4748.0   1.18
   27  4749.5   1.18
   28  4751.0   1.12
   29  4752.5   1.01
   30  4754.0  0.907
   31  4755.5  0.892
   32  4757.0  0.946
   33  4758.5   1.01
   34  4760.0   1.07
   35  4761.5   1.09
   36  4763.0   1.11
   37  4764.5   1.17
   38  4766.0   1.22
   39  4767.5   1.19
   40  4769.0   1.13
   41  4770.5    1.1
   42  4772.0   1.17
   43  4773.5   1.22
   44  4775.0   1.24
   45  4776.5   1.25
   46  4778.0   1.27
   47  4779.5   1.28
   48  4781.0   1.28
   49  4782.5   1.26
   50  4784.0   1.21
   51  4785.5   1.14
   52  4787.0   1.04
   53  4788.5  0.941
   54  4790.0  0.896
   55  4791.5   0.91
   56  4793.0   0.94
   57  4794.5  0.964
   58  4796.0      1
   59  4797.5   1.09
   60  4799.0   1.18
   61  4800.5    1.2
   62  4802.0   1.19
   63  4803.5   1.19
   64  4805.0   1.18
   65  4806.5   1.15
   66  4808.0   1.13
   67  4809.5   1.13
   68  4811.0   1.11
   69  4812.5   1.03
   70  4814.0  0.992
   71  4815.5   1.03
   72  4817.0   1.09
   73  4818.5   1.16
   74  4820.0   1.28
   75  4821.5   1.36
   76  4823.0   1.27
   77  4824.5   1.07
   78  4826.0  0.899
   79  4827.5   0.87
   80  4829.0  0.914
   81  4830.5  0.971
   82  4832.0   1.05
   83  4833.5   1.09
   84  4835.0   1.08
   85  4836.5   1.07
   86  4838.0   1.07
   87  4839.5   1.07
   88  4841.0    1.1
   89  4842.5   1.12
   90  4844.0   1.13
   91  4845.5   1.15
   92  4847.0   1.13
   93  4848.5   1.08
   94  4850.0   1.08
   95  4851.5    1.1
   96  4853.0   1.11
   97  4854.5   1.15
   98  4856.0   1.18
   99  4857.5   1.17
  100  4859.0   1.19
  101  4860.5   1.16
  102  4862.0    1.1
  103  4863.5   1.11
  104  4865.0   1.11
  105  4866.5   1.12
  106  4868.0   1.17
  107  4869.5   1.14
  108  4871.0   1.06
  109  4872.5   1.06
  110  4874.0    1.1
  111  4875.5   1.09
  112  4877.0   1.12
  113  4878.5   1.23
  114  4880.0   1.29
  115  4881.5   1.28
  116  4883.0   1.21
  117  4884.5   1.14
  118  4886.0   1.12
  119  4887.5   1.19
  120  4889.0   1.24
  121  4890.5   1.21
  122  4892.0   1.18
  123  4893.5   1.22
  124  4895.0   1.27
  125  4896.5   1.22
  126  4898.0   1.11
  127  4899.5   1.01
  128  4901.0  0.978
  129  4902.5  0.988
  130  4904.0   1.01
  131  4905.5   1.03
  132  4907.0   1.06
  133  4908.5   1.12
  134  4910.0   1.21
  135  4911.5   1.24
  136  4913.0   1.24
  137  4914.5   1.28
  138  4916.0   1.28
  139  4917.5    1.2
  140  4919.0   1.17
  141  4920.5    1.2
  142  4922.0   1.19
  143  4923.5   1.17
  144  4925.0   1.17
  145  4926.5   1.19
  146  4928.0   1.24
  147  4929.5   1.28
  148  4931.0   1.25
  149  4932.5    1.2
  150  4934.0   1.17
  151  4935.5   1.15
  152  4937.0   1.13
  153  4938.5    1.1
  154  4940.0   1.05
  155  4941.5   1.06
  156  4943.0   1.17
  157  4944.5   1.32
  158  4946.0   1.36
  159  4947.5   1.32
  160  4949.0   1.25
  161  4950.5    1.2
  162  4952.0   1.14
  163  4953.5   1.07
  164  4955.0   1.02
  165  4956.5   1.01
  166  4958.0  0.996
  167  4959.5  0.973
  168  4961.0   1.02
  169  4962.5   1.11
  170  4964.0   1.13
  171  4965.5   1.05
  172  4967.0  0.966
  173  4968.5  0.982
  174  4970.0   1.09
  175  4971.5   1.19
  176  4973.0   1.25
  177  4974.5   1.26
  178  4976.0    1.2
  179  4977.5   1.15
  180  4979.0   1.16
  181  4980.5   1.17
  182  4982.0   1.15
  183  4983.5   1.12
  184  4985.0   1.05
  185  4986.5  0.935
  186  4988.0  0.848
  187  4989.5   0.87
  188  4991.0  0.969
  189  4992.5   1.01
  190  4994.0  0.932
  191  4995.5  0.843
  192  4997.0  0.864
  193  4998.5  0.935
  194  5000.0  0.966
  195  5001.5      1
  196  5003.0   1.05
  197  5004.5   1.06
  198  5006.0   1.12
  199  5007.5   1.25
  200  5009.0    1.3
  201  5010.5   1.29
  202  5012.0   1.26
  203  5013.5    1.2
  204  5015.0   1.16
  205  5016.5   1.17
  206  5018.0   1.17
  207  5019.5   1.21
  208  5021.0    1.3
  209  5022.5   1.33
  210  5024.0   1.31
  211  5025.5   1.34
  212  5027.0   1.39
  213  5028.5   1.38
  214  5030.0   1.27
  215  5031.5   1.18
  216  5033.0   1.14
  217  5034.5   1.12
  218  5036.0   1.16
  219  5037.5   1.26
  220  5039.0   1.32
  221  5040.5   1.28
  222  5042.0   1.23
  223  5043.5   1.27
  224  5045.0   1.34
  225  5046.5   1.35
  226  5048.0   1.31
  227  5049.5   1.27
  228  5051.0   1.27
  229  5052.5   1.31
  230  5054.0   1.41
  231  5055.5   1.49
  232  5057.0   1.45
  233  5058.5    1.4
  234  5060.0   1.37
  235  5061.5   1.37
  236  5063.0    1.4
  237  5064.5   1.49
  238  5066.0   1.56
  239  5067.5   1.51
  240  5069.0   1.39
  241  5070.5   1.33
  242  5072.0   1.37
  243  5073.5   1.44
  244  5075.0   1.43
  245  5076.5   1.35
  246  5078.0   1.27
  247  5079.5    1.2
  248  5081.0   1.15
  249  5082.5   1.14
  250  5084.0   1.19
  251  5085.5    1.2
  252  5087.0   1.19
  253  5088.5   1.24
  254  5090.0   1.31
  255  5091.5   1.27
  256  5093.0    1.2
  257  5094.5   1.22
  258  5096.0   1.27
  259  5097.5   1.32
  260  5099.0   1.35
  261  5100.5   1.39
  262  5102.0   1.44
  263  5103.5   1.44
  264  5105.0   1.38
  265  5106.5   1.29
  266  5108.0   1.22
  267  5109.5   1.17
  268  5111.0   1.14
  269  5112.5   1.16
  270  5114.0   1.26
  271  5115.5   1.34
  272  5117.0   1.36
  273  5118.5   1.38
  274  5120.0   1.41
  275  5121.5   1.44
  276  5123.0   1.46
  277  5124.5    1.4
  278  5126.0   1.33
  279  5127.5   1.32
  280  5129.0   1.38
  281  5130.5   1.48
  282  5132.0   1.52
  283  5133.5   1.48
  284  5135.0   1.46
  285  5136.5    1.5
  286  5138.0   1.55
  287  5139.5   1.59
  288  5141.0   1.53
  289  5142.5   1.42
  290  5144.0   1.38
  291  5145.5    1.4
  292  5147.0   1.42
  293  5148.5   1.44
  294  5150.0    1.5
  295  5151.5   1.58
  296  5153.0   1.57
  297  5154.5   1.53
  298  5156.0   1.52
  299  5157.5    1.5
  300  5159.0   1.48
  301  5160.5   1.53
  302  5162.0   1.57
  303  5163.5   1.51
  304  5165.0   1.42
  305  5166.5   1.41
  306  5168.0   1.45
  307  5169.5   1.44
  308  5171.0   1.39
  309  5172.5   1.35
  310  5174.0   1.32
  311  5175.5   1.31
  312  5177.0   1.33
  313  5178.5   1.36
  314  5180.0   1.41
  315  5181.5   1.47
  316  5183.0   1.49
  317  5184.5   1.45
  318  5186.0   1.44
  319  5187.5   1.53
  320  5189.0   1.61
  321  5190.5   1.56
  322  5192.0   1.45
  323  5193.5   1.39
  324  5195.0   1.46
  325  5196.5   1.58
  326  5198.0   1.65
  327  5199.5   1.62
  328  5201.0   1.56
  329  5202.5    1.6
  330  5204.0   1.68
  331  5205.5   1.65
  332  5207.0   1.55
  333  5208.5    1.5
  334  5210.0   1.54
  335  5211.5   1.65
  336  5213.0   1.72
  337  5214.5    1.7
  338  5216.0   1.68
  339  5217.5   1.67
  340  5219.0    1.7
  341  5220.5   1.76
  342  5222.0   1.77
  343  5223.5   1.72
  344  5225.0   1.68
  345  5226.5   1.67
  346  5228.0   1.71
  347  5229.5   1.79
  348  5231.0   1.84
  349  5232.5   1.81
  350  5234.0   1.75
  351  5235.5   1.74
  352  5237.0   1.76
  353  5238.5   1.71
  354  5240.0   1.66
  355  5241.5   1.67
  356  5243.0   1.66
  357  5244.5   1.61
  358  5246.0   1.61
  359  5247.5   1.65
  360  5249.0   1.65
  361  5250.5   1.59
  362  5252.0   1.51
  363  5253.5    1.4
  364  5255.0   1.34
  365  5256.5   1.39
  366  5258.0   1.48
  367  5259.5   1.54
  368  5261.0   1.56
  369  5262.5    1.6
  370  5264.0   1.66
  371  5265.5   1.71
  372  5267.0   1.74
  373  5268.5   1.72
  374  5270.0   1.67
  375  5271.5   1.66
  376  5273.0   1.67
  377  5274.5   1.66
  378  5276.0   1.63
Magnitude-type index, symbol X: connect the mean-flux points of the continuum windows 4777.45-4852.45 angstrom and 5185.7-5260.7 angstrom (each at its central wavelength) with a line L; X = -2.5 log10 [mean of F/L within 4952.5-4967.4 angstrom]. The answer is 0.23 mag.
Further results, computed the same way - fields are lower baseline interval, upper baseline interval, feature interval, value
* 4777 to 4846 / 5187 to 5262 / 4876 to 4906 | 0.043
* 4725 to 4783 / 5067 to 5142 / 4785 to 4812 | 0.085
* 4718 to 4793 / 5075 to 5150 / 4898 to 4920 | 0.076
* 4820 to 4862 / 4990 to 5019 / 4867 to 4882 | -0.053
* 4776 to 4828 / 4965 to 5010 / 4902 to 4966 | -0.075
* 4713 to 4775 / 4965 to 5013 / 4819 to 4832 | 0.007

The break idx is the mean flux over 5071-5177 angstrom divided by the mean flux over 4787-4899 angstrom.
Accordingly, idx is 1.24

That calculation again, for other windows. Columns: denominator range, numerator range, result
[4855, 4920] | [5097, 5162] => 1.23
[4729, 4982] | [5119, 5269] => 1.37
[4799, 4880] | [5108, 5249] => 1.37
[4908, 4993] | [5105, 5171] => 1.25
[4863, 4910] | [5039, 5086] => 1.18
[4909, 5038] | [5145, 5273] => 1.37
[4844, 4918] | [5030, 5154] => 1.18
